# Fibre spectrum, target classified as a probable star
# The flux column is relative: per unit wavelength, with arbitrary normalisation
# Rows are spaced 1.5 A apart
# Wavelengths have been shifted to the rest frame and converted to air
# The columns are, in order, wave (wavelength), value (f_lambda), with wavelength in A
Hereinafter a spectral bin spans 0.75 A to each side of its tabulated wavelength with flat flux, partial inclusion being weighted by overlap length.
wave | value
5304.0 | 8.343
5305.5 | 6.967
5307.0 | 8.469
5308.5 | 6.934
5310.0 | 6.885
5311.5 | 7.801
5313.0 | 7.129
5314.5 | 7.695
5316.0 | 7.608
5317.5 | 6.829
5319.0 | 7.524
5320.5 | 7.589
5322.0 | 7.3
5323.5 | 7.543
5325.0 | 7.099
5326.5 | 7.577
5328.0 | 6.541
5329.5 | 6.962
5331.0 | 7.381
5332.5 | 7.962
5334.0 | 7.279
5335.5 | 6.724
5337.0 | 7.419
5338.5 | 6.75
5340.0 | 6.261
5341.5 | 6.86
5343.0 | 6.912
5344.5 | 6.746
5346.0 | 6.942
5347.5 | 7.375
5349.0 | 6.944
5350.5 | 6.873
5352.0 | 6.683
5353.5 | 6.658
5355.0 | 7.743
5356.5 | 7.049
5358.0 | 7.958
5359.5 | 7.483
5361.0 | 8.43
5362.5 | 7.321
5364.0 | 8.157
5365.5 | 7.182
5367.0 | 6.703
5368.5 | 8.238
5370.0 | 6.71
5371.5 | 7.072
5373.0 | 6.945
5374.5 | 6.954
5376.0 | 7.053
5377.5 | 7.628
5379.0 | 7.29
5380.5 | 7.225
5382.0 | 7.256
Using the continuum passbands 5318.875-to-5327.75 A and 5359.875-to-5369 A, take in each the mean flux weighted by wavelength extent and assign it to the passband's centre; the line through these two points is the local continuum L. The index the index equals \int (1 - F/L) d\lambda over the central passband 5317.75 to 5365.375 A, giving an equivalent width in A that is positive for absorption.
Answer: 1.8 A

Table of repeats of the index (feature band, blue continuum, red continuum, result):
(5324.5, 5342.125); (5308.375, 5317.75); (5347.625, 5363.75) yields 0.6 A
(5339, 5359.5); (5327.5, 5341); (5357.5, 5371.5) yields 0.8 A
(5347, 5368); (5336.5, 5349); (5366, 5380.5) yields -0.9 A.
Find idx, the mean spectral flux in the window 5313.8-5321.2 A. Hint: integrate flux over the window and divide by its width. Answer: 7.45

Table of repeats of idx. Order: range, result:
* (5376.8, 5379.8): 7.45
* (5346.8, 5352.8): 6.96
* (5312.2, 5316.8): 7.47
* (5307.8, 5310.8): 6.92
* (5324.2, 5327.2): 7.34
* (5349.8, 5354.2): 6.74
